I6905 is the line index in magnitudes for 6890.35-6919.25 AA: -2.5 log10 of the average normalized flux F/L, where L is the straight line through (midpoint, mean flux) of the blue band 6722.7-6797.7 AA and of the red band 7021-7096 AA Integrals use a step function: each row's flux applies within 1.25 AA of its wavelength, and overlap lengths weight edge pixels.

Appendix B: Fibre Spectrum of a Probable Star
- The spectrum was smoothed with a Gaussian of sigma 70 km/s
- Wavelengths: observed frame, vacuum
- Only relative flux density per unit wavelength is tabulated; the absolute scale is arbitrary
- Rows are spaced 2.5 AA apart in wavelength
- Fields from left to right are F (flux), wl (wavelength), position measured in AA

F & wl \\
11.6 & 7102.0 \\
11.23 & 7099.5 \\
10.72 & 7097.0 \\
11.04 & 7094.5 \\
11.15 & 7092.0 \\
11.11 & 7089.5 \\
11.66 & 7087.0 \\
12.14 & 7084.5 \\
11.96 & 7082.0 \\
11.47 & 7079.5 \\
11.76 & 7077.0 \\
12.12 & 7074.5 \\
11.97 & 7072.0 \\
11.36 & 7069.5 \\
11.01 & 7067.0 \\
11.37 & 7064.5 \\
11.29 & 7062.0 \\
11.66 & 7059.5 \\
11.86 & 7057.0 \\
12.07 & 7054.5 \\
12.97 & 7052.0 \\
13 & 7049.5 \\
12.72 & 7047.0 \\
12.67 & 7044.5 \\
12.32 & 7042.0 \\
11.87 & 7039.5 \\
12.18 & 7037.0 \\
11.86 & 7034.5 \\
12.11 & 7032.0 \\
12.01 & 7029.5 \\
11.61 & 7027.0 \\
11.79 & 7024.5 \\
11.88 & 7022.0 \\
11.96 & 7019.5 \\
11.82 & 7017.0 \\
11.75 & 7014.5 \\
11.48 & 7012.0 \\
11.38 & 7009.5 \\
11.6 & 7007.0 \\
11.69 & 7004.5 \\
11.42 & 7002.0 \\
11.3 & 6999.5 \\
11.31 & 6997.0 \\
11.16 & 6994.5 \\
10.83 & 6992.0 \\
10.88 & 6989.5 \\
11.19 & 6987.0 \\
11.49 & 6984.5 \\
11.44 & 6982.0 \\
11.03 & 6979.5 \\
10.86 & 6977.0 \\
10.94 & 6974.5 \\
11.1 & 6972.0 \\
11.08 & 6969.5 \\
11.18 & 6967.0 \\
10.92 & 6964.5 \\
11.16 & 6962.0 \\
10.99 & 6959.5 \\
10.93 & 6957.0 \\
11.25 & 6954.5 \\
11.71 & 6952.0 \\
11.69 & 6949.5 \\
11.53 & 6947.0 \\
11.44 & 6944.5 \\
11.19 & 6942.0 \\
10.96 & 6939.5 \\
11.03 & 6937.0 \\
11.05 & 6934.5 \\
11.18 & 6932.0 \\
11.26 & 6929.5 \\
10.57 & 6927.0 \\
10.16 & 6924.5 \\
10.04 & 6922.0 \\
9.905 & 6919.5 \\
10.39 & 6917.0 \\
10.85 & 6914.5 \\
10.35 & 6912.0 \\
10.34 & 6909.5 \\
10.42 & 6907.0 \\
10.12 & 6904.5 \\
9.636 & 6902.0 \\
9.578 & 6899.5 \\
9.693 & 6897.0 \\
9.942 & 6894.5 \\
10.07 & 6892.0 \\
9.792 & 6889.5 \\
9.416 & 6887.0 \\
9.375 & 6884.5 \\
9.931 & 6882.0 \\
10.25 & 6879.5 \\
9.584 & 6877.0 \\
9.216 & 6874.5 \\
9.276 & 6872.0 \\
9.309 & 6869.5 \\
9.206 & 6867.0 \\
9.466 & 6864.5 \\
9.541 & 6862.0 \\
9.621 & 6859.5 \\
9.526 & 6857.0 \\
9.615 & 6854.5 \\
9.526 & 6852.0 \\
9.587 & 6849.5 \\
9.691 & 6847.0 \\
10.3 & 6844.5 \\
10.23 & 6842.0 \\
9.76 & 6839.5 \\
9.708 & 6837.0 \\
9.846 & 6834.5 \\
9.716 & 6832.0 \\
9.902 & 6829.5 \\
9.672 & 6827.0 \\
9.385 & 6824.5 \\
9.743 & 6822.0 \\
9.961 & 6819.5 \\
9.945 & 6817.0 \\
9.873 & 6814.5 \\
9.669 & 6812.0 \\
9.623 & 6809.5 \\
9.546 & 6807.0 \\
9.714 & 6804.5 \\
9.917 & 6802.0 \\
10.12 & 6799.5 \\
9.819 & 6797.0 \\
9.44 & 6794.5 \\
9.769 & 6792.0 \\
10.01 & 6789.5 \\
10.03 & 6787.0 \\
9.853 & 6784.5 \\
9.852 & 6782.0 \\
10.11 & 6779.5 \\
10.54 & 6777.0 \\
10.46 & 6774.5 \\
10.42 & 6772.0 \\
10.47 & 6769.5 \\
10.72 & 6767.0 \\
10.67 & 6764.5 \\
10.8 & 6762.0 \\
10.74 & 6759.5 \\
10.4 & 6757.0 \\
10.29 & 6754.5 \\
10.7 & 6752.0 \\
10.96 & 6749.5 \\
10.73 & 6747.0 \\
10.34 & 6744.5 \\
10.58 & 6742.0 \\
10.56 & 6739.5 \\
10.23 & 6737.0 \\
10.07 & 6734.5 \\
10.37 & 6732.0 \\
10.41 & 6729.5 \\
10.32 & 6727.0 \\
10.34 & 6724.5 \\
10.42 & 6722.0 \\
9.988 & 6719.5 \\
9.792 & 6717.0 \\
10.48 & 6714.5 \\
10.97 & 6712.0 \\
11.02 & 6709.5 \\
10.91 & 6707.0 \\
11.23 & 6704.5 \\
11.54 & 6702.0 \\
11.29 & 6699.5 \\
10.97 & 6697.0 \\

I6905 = 0.099 mag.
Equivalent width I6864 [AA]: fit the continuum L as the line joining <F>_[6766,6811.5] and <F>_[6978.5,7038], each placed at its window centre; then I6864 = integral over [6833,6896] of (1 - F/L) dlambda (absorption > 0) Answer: 5.2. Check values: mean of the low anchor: 10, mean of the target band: 9.67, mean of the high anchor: 11.5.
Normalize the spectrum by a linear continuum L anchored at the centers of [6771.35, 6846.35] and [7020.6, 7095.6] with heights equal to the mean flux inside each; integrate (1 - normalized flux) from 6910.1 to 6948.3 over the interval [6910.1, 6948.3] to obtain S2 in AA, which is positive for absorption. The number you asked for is 0.2 AA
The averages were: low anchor 9.89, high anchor 11.9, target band 10.8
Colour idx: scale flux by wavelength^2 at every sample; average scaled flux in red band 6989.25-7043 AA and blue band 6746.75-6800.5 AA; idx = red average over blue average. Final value 1.2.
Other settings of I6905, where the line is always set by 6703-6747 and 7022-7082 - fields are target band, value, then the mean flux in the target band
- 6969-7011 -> 0.04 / 11.2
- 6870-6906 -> 0.16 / 9.7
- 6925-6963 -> 0.03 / 11.2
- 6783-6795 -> 0.10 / 9.84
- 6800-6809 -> 0.12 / 9.75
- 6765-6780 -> 0.02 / 10.5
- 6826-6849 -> 0.12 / 9.86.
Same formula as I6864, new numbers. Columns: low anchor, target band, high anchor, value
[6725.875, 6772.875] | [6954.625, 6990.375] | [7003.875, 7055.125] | 1.9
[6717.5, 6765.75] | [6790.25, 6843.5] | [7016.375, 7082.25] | 5.1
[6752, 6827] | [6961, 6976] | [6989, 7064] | 0.4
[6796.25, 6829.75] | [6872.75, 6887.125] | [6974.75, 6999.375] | 0.9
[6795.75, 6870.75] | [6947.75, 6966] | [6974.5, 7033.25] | -0.4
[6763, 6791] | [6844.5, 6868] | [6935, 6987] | 2.4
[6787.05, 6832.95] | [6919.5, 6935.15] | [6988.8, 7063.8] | 0.4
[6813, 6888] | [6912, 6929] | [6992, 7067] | 0.3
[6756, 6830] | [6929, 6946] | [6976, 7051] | -0.1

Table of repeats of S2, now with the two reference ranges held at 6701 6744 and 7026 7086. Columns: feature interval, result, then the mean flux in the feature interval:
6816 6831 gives 1.6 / 9.76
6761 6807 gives 2.8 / 10.1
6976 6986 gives 0.4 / 11.2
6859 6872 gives 2.0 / 9.4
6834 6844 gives 1.0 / 9.92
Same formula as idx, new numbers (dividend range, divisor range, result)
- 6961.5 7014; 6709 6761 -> 1.16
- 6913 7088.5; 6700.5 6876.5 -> 1.21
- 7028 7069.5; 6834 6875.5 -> 1.32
